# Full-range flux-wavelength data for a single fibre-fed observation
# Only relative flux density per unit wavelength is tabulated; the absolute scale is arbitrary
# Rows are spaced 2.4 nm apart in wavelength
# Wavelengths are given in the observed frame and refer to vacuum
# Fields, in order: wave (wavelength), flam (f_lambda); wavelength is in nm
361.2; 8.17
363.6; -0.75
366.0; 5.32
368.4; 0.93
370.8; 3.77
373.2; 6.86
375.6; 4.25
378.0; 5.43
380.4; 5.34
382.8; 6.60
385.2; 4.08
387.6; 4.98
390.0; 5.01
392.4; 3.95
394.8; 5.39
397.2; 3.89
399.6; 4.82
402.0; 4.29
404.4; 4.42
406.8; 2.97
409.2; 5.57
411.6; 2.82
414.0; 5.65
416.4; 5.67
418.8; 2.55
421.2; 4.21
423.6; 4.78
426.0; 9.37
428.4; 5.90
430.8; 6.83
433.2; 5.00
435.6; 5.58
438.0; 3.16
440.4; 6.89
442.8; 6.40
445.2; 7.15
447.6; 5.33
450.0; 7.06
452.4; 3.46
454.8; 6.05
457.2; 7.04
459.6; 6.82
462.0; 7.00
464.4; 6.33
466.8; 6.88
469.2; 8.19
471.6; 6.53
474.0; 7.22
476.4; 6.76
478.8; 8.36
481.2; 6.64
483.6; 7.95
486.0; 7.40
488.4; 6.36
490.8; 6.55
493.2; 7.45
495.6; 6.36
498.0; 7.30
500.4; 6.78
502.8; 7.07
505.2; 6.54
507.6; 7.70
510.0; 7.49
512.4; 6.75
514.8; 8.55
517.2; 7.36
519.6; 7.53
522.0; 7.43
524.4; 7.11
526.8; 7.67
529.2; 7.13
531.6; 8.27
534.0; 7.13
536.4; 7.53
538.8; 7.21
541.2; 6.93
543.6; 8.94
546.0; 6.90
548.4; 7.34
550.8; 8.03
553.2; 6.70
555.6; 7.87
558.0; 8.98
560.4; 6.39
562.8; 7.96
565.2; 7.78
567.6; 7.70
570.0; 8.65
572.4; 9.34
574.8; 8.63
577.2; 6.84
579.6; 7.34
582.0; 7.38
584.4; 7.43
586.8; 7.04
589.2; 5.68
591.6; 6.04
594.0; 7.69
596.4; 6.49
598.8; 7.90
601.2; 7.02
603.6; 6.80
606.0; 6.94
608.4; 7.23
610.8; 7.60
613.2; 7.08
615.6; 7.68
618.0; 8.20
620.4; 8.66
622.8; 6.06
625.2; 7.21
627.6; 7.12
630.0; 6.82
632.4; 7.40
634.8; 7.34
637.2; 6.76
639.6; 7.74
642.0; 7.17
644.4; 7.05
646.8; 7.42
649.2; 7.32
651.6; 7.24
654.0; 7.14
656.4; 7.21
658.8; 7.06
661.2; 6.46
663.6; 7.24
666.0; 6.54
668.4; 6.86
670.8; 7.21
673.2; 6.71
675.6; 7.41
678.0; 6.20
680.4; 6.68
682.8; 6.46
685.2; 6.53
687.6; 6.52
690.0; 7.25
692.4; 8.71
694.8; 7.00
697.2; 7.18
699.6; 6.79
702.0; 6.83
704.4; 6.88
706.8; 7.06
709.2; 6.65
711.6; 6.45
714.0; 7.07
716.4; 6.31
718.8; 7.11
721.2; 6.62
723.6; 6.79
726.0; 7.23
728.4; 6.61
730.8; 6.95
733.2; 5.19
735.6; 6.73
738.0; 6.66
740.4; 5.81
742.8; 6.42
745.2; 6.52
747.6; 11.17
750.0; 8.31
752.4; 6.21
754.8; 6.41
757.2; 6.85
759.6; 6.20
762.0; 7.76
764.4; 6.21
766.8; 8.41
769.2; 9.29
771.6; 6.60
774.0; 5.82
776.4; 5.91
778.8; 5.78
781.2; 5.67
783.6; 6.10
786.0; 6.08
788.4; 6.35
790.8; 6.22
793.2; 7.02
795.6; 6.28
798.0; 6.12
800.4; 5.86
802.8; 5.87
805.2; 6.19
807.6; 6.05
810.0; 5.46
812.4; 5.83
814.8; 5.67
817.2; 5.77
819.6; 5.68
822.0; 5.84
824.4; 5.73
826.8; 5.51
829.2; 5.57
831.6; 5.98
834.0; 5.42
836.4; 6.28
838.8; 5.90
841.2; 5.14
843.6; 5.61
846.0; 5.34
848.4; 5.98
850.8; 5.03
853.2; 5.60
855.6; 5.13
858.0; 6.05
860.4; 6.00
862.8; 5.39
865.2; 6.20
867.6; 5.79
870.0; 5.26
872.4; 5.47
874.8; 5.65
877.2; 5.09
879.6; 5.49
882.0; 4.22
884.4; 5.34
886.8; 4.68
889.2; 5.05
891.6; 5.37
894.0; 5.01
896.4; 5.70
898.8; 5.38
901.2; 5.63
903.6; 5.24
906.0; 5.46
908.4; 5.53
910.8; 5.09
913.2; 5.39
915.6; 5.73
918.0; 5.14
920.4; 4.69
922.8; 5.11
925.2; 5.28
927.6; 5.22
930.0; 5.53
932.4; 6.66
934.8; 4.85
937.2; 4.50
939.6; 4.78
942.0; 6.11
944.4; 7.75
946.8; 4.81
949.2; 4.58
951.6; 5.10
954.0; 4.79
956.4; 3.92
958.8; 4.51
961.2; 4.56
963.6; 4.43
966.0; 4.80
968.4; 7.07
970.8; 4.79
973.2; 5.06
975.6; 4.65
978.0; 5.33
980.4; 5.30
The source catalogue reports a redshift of 0.140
